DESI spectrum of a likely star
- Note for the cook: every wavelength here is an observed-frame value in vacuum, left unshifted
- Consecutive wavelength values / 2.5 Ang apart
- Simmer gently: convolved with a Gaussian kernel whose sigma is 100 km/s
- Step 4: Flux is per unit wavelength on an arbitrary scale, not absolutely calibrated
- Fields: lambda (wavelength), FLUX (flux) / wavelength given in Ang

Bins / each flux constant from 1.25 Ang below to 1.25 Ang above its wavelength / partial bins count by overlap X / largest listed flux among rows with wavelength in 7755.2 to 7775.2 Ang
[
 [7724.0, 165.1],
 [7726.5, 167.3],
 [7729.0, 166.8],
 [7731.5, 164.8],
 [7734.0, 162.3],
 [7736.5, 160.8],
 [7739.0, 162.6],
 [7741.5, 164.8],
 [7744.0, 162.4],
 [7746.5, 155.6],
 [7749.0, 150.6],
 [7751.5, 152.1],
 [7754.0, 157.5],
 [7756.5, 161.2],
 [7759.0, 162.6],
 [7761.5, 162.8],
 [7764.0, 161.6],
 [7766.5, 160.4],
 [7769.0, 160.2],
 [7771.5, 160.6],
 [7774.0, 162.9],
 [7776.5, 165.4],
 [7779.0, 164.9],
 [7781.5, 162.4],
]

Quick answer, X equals 162.9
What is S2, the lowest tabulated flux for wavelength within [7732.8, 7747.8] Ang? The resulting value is 155.6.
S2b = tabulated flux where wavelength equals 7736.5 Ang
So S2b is 160.8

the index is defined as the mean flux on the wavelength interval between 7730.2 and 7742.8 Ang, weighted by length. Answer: 163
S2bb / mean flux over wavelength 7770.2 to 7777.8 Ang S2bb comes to 163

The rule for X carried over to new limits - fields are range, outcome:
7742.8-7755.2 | 162.4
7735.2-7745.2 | 164.8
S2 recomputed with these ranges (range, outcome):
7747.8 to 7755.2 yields 150.6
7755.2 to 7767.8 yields 160.4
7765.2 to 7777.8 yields 160.2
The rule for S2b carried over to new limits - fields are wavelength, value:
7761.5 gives 162.8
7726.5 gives 167.3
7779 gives 164.9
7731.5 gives 164.8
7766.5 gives 160.4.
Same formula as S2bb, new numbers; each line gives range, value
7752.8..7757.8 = 159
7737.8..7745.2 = 163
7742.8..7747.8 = 159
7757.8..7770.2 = 162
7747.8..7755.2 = 153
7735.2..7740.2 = 162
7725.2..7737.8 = 164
